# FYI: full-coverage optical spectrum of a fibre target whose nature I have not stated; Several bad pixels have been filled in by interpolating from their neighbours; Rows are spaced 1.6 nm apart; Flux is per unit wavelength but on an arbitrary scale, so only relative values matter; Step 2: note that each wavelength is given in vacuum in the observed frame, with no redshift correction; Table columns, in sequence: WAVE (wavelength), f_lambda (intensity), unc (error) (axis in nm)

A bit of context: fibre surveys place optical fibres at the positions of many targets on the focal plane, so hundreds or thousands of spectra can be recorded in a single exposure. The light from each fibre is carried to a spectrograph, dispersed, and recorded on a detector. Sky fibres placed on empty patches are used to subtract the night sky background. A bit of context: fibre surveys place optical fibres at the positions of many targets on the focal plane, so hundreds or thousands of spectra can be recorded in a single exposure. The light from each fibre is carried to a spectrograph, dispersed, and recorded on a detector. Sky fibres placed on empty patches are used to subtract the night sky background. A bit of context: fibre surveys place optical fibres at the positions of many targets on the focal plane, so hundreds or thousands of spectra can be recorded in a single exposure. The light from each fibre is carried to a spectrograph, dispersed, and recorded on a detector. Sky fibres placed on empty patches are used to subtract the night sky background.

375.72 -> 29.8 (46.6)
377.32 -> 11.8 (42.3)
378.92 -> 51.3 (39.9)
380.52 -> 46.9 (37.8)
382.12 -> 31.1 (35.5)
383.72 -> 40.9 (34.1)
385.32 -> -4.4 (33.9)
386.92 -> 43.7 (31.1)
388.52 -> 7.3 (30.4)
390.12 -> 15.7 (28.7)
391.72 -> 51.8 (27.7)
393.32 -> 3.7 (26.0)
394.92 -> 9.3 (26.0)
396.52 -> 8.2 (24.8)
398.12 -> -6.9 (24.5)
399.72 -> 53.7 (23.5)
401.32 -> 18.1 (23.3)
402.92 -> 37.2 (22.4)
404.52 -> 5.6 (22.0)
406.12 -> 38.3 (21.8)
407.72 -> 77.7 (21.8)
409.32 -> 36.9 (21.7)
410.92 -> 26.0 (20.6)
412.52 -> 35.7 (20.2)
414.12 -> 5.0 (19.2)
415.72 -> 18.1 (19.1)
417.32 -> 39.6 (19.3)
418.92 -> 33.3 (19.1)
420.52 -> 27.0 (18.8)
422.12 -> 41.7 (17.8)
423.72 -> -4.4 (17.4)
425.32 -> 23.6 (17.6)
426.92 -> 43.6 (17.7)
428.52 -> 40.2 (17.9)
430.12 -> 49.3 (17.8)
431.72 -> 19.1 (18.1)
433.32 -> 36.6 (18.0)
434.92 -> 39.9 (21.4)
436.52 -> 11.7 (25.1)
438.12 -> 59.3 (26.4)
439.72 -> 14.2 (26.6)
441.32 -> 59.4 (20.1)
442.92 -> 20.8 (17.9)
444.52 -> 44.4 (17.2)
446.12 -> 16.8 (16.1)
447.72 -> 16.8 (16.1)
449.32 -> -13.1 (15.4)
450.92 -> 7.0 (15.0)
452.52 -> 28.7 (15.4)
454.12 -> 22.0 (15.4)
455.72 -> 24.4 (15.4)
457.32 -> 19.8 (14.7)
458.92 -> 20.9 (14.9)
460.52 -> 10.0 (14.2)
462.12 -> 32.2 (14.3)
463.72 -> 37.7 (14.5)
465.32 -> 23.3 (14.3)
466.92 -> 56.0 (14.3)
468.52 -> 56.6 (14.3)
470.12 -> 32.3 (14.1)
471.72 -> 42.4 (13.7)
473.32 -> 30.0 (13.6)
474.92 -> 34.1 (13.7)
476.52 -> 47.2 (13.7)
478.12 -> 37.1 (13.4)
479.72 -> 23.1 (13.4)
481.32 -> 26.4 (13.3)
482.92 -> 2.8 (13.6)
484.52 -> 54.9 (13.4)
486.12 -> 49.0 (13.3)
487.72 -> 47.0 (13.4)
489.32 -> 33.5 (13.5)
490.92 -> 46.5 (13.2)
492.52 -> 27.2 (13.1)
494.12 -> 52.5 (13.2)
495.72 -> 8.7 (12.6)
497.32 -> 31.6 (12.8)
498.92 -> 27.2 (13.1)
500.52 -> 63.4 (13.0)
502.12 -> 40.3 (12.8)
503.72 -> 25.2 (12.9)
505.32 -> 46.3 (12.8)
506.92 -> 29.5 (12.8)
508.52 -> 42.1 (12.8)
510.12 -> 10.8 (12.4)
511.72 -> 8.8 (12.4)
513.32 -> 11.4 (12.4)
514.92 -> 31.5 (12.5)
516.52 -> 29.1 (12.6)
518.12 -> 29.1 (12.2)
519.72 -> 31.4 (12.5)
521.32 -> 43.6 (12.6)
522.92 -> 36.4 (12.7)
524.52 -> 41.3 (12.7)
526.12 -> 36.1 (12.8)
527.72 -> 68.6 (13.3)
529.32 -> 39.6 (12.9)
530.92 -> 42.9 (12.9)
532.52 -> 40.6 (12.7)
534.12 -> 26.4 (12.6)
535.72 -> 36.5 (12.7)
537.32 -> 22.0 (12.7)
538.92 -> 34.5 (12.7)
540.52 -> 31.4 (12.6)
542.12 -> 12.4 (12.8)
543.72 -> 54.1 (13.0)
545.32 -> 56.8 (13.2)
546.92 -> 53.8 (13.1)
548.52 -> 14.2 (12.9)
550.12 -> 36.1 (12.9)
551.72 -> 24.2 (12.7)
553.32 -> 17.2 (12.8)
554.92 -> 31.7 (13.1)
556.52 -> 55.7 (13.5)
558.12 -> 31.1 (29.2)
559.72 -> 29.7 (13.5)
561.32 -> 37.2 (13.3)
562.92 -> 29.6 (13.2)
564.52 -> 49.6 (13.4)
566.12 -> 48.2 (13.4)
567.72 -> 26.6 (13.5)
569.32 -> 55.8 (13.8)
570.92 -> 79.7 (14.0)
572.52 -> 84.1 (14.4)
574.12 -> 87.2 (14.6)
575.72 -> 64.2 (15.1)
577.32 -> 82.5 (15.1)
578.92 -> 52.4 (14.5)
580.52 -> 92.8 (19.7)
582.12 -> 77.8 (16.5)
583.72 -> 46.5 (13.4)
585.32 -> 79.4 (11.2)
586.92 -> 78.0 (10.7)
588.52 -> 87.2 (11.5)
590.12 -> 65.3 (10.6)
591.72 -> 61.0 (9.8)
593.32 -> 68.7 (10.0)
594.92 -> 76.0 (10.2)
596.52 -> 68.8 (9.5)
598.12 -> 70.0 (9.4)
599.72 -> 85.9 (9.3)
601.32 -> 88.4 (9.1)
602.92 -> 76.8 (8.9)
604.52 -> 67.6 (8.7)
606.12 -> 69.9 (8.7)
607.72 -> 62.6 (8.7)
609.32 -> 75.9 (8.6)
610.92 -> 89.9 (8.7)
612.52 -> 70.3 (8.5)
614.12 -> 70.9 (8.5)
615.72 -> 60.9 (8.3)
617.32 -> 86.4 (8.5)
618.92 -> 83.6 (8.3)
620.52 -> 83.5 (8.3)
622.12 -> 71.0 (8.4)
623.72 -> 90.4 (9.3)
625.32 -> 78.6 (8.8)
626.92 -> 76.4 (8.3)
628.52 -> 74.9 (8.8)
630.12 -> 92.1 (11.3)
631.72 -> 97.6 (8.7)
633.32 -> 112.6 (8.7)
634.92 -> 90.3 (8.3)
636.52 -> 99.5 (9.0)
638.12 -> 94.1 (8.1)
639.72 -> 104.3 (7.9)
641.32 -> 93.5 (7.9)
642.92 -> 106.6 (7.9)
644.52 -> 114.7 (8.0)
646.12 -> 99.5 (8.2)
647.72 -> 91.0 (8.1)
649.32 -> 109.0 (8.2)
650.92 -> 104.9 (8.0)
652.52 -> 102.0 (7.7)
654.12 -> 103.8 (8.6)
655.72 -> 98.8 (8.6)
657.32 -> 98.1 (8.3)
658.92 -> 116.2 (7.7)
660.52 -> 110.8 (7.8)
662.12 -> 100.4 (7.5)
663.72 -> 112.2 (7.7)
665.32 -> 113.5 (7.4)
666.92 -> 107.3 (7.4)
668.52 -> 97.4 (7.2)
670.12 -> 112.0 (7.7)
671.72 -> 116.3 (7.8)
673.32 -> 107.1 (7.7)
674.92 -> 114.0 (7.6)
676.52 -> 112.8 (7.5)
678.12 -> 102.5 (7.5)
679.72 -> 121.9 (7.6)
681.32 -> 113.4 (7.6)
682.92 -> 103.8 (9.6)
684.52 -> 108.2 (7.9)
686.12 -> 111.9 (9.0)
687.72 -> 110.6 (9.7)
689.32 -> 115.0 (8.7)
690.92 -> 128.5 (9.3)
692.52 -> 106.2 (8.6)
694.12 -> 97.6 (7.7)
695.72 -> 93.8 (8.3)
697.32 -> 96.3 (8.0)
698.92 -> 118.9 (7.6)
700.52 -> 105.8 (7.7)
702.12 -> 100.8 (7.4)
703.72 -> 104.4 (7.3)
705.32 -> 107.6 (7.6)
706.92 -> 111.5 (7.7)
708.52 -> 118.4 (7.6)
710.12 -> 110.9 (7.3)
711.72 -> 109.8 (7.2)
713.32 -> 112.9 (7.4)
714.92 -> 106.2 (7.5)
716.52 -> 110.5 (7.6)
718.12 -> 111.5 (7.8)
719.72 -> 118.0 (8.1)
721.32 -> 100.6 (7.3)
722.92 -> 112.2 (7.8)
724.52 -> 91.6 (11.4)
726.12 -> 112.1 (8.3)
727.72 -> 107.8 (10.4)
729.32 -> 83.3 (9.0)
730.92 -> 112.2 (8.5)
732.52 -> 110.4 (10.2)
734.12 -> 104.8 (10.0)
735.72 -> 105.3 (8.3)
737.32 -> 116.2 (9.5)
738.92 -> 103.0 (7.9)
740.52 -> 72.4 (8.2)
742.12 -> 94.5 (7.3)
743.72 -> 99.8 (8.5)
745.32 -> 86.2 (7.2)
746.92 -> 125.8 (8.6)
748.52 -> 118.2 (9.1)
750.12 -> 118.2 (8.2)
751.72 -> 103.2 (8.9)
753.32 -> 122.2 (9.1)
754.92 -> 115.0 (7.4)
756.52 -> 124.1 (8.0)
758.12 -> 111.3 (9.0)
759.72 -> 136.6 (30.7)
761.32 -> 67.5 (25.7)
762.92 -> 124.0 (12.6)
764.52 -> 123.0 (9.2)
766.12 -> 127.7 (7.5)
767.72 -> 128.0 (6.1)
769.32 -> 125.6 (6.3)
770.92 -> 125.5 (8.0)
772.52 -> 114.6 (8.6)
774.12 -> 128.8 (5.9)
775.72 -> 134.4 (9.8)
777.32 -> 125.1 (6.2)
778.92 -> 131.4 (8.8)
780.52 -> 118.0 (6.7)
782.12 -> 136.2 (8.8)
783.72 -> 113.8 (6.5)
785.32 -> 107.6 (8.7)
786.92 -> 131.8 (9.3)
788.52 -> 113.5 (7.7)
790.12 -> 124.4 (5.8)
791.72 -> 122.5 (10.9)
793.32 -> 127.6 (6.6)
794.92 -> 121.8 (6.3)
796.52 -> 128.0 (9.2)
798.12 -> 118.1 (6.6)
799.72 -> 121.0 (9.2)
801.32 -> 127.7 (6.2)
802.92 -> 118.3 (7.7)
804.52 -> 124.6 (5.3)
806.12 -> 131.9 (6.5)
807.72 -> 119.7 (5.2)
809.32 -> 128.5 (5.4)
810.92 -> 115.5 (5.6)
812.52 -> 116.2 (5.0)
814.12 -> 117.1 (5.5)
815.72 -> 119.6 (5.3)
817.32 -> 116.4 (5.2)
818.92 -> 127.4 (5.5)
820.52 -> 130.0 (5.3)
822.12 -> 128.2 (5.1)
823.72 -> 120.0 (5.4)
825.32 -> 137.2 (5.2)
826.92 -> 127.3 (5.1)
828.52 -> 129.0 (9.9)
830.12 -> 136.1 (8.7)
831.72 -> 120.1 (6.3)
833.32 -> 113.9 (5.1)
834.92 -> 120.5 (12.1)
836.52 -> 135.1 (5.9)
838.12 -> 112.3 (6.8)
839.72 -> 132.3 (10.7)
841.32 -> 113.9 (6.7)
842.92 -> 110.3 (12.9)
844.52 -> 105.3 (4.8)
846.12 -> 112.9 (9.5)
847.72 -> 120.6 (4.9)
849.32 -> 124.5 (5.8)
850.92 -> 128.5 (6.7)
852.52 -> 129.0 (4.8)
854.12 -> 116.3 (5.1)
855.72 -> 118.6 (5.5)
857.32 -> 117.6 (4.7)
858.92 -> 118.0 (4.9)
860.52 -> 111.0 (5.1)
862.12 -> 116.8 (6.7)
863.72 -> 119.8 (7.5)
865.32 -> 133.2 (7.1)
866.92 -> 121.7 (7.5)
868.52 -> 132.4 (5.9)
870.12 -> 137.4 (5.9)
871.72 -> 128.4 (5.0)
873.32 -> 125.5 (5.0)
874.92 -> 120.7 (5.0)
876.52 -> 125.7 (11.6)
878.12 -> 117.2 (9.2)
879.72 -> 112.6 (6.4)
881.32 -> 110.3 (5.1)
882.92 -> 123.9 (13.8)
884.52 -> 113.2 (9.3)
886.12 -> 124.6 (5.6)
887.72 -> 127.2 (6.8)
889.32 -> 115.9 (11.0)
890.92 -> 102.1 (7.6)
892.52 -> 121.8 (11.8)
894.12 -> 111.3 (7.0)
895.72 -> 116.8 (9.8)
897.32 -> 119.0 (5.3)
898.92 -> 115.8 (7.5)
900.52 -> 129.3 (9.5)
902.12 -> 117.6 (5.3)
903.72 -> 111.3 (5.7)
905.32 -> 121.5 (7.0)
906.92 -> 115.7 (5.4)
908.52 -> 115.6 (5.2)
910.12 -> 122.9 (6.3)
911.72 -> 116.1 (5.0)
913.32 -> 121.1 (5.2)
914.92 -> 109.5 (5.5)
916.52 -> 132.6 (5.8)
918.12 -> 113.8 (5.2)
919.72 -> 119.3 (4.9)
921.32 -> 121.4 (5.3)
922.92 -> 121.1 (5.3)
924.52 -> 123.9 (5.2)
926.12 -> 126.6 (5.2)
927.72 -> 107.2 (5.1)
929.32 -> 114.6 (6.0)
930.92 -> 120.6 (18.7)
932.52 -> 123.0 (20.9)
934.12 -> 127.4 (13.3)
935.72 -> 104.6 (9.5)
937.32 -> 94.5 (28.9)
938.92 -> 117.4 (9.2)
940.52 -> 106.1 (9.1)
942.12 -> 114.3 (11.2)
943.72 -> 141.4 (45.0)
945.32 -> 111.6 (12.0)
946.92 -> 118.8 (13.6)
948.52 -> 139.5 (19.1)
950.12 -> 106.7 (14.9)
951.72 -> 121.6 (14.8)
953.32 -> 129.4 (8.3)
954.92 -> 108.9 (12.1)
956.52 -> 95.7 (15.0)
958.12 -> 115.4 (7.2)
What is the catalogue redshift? 0.430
